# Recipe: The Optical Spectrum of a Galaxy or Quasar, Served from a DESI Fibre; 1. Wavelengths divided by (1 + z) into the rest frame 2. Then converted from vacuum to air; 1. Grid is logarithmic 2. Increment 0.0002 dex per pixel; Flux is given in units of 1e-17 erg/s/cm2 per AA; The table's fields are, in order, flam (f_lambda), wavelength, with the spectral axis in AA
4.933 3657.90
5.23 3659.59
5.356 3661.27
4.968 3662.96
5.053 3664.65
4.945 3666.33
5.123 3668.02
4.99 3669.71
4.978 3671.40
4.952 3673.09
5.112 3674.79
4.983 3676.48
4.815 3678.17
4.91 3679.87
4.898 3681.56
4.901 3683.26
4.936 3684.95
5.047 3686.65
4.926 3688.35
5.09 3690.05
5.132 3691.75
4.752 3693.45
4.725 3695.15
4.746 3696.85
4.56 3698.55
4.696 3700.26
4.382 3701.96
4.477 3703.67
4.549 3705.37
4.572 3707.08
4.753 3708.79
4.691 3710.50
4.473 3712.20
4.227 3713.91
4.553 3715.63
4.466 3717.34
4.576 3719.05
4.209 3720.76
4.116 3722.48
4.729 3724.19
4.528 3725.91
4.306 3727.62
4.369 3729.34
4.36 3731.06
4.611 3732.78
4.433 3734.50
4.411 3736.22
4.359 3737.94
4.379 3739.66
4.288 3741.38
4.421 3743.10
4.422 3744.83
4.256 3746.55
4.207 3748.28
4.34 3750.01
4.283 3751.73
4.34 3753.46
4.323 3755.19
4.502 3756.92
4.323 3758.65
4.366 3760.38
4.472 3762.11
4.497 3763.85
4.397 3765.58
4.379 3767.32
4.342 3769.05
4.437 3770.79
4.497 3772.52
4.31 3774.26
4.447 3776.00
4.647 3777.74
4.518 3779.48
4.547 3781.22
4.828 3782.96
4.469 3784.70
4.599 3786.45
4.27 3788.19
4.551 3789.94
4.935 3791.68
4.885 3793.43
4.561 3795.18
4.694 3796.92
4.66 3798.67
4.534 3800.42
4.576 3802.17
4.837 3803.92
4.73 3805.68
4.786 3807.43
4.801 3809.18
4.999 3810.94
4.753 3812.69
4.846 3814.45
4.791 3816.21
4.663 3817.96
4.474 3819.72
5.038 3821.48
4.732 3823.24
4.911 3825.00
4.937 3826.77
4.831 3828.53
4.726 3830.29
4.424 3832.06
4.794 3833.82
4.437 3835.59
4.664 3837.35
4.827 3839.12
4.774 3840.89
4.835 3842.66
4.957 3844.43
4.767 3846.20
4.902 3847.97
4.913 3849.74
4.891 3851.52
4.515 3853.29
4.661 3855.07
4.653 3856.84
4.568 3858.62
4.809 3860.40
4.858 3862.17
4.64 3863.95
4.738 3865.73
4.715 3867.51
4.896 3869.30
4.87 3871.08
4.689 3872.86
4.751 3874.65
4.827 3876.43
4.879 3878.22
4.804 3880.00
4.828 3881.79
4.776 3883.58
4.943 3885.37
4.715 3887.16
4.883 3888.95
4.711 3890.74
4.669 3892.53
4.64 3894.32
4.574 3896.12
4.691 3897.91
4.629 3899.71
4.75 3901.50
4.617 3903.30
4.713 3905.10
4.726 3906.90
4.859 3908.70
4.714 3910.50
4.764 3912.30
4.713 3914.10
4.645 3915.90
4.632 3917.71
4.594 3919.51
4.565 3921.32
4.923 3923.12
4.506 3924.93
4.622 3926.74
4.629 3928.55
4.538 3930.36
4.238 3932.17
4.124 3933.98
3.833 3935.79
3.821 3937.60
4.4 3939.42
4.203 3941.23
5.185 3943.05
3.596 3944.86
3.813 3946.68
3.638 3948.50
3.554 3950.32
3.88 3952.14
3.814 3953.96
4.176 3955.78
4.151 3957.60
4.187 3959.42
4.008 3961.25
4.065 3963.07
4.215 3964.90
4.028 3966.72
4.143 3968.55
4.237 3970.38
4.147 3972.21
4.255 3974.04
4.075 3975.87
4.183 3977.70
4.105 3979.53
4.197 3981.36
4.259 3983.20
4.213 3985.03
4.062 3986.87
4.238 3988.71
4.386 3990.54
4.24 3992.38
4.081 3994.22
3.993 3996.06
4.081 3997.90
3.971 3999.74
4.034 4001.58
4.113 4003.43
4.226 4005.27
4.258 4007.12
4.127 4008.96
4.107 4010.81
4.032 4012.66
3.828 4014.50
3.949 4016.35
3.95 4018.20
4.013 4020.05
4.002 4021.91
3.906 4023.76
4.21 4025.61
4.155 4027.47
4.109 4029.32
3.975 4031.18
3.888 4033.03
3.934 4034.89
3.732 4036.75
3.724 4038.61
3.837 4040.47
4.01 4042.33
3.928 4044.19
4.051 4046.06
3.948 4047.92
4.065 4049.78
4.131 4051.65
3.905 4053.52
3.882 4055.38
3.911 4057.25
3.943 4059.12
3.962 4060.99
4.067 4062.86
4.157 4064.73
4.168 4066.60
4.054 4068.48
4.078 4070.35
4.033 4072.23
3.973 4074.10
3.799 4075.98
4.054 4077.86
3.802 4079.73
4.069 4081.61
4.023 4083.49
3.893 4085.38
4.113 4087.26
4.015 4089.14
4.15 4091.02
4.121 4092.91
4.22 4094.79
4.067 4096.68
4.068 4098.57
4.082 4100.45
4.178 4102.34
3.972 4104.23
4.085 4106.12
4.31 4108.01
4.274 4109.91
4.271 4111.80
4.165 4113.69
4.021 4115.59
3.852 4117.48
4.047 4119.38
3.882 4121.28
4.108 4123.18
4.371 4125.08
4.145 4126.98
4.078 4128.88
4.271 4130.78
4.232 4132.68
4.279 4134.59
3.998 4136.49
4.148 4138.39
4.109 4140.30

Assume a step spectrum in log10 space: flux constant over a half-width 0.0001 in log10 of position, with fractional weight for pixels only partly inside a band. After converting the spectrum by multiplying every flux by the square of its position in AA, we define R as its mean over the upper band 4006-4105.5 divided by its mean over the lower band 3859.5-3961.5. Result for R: 1.0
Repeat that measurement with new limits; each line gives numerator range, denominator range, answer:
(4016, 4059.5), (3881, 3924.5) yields 0.90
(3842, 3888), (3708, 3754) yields 1.16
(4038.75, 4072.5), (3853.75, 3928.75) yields 0.92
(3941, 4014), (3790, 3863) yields 0.93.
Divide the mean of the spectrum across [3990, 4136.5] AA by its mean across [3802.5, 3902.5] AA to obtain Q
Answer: 0.9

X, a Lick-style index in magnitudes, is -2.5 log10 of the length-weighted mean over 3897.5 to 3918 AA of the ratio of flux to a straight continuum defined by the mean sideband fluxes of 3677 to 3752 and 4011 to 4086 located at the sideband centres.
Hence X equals -0.116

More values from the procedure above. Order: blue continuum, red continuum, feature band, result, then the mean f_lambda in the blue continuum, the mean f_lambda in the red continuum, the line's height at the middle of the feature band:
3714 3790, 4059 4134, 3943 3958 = 0.09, 4.42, 4.08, 4.23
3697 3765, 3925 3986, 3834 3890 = -0.12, 4.43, 4.14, 4.26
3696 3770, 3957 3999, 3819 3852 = -0.11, 4.43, 4.15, 4.32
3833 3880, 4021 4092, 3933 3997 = 0.06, 4.76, 3.99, 4.34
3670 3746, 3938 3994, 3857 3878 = -0.11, 4.63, 4.12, 4.31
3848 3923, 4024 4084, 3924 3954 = 0.09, 4.74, 3.99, 4.5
